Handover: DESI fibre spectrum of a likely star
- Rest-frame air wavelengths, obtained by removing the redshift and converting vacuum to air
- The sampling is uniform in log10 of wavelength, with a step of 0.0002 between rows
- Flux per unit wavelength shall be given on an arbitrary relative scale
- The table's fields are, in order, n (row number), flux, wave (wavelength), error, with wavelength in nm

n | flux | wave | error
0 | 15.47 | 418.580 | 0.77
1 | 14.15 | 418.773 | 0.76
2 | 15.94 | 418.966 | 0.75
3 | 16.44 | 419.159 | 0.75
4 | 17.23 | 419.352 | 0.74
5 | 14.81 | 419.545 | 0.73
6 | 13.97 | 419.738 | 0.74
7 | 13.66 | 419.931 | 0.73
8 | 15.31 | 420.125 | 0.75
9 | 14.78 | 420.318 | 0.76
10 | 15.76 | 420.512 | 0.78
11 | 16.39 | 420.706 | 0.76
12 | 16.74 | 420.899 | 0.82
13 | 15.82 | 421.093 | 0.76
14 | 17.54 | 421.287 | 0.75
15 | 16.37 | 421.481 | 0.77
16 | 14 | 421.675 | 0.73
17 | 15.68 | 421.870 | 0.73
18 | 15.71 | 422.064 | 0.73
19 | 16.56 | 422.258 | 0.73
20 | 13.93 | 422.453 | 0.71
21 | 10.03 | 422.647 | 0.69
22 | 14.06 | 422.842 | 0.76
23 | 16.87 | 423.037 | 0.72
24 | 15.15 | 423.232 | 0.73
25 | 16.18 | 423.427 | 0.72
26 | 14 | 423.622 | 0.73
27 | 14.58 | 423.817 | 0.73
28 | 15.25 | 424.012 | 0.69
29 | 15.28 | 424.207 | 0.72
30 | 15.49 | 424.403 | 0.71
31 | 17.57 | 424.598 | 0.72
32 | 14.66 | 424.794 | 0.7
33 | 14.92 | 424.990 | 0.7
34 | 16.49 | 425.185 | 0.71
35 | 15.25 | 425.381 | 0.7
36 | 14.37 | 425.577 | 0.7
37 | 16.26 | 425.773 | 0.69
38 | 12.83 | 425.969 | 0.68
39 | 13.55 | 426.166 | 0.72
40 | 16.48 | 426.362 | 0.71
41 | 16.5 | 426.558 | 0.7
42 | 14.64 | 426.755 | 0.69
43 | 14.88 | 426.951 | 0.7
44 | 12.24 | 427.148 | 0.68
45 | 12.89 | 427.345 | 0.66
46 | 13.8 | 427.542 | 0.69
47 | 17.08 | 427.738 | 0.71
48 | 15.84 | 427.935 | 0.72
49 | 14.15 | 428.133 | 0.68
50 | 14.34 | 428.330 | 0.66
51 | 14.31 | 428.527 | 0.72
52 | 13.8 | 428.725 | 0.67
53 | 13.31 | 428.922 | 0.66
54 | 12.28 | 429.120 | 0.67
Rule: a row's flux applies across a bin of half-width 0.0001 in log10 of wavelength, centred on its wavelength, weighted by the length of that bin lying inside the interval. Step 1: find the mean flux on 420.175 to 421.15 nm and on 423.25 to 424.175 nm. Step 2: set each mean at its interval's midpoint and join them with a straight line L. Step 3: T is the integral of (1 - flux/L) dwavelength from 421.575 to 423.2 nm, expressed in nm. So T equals 0.082 nm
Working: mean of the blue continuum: 15.9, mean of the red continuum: 15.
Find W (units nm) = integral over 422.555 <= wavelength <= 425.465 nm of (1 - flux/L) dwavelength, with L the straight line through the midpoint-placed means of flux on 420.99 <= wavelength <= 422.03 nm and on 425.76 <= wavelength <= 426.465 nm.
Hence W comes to 0.02 nm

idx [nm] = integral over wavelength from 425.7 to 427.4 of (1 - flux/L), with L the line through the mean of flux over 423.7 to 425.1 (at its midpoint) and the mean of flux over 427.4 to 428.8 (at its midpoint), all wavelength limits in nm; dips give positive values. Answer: 0.06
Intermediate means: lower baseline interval 15.4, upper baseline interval 14.7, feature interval 14.5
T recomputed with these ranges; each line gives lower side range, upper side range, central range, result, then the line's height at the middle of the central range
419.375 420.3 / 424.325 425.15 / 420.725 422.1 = -0.090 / 15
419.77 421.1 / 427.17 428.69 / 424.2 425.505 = -0.071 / 14.9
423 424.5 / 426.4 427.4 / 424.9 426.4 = -0.020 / 14.8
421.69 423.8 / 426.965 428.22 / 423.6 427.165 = -0.134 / 14.6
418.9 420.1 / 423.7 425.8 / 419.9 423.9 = 0.039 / 15.4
